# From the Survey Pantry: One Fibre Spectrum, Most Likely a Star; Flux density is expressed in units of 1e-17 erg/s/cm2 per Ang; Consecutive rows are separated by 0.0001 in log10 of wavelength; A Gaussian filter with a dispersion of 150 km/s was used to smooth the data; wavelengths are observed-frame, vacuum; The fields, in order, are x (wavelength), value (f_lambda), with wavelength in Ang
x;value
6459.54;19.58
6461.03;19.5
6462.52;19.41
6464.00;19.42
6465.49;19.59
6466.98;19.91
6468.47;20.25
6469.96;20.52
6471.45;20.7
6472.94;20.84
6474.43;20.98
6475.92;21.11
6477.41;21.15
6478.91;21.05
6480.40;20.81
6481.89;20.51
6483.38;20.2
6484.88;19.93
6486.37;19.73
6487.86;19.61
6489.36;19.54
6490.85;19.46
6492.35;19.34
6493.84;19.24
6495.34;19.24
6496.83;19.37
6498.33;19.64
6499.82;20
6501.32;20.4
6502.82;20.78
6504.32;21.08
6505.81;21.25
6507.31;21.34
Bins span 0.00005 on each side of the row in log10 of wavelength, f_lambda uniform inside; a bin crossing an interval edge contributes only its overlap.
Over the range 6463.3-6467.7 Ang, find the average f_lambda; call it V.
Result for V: 19.6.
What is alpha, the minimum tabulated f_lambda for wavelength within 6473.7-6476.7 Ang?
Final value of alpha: 20.98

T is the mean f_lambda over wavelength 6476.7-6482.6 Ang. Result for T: 20.9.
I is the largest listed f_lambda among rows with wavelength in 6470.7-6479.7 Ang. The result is 21.15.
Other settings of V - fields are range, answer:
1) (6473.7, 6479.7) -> 21.1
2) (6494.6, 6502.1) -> 19.7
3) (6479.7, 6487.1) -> 20.2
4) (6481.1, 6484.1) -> 20.4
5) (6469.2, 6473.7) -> 20.7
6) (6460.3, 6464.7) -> 19.5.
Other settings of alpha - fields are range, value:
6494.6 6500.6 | 19.24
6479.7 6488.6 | 19.61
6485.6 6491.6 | 19.46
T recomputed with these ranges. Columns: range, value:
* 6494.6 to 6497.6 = 19.3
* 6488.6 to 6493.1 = 19.4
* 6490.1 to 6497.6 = 19.3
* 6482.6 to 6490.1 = 19.8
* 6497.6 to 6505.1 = 20.4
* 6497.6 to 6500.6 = 19.8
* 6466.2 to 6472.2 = 20.3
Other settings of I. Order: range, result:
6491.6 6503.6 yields 20.78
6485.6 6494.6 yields 19.73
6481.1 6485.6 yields 20.51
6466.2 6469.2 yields 20.25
